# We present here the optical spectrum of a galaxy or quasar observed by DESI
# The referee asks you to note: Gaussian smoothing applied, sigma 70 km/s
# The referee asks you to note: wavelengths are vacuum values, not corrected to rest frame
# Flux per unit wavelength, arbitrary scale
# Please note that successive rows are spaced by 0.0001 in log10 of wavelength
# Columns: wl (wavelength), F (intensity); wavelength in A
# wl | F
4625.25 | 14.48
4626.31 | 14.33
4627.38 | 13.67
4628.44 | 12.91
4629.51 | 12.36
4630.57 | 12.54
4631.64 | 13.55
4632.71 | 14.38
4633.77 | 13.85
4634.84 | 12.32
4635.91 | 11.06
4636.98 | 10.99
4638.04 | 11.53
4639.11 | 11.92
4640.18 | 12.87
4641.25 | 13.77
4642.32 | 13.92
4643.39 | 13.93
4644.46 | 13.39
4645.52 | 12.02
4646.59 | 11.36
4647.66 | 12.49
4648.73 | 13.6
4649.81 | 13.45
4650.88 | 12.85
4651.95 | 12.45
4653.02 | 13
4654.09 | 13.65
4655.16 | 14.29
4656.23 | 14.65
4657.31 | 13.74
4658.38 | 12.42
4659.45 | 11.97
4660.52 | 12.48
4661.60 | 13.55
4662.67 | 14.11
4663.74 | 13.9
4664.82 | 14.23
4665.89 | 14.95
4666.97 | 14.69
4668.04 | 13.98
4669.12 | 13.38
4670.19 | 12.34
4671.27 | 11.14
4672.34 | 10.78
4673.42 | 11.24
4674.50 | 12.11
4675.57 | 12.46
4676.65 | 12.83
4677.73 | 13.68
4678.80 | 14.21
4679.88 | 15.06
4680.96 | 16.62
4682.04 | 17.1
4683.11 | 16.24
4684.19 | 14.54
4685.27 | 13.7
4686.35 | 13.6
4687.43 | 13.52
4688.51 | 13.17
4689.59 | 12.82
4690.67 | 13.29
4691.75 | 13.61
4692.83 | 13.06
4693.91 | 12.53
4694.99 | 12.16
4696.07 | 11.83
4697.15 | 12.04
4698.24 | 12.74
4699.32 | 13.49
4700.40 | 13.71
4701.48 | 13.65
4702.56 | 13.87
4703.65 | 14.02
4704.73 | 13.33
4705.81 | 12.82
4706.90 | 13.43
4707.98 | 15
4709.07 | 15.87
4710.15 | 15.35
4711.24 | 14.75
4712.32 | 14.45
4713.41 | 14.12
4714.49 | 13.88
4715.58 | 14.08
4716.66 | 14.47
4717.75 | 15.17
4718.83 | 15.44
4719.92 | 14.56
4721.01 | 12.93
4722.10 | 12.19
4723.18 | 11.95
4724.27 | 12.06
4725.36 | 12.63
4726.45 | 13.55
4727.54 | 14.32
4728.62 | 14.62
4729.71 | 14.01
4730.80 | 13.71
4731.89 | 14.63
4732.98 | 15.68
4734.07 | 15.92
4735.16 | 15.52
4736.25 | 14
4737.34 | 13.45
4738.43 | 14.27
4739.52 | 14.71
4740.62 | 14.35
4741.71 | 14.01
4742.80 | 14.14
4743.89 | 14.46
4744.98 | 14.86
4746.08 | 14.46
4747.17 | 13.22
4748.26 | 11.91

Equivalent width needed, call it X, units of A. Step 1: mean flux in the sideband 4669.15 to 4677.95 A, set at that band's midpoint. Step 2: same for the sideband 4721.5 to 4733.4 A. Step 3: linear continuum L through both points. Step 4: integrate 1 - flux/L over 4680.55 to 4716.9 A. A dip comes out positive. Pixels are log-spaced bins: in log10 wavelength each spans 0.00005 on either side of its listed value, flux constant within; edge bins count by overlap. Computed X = -3.2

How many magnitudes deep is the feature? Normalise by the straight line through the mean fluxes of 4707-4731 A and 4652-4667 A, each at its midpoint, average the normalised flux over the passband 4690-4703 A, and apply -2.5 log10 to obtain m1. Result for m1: 0.07 mag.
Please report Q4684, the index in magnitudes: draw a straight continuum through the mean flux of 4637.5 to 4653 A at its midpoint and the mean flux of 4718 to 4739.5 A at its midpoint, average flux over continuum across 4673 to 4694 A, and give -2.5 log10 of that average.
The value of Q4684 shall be -0.035 mag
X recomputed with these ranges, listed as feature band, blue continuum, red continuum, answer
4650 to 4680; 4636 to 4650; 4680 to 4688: 1.5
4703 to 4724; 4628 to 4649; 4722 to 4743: -0.5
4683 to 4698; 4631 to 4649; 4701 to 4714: 0.7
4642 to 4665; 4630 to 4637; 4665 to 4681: -0.4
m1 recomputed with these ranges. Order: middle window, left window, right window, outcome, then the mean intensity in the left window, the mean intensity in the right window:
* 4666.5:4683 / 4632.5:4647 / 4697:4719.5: -0.01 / 12.6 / 14.1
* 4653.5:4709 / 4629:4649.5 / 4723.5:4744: -0.01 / 12.7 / 14.2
